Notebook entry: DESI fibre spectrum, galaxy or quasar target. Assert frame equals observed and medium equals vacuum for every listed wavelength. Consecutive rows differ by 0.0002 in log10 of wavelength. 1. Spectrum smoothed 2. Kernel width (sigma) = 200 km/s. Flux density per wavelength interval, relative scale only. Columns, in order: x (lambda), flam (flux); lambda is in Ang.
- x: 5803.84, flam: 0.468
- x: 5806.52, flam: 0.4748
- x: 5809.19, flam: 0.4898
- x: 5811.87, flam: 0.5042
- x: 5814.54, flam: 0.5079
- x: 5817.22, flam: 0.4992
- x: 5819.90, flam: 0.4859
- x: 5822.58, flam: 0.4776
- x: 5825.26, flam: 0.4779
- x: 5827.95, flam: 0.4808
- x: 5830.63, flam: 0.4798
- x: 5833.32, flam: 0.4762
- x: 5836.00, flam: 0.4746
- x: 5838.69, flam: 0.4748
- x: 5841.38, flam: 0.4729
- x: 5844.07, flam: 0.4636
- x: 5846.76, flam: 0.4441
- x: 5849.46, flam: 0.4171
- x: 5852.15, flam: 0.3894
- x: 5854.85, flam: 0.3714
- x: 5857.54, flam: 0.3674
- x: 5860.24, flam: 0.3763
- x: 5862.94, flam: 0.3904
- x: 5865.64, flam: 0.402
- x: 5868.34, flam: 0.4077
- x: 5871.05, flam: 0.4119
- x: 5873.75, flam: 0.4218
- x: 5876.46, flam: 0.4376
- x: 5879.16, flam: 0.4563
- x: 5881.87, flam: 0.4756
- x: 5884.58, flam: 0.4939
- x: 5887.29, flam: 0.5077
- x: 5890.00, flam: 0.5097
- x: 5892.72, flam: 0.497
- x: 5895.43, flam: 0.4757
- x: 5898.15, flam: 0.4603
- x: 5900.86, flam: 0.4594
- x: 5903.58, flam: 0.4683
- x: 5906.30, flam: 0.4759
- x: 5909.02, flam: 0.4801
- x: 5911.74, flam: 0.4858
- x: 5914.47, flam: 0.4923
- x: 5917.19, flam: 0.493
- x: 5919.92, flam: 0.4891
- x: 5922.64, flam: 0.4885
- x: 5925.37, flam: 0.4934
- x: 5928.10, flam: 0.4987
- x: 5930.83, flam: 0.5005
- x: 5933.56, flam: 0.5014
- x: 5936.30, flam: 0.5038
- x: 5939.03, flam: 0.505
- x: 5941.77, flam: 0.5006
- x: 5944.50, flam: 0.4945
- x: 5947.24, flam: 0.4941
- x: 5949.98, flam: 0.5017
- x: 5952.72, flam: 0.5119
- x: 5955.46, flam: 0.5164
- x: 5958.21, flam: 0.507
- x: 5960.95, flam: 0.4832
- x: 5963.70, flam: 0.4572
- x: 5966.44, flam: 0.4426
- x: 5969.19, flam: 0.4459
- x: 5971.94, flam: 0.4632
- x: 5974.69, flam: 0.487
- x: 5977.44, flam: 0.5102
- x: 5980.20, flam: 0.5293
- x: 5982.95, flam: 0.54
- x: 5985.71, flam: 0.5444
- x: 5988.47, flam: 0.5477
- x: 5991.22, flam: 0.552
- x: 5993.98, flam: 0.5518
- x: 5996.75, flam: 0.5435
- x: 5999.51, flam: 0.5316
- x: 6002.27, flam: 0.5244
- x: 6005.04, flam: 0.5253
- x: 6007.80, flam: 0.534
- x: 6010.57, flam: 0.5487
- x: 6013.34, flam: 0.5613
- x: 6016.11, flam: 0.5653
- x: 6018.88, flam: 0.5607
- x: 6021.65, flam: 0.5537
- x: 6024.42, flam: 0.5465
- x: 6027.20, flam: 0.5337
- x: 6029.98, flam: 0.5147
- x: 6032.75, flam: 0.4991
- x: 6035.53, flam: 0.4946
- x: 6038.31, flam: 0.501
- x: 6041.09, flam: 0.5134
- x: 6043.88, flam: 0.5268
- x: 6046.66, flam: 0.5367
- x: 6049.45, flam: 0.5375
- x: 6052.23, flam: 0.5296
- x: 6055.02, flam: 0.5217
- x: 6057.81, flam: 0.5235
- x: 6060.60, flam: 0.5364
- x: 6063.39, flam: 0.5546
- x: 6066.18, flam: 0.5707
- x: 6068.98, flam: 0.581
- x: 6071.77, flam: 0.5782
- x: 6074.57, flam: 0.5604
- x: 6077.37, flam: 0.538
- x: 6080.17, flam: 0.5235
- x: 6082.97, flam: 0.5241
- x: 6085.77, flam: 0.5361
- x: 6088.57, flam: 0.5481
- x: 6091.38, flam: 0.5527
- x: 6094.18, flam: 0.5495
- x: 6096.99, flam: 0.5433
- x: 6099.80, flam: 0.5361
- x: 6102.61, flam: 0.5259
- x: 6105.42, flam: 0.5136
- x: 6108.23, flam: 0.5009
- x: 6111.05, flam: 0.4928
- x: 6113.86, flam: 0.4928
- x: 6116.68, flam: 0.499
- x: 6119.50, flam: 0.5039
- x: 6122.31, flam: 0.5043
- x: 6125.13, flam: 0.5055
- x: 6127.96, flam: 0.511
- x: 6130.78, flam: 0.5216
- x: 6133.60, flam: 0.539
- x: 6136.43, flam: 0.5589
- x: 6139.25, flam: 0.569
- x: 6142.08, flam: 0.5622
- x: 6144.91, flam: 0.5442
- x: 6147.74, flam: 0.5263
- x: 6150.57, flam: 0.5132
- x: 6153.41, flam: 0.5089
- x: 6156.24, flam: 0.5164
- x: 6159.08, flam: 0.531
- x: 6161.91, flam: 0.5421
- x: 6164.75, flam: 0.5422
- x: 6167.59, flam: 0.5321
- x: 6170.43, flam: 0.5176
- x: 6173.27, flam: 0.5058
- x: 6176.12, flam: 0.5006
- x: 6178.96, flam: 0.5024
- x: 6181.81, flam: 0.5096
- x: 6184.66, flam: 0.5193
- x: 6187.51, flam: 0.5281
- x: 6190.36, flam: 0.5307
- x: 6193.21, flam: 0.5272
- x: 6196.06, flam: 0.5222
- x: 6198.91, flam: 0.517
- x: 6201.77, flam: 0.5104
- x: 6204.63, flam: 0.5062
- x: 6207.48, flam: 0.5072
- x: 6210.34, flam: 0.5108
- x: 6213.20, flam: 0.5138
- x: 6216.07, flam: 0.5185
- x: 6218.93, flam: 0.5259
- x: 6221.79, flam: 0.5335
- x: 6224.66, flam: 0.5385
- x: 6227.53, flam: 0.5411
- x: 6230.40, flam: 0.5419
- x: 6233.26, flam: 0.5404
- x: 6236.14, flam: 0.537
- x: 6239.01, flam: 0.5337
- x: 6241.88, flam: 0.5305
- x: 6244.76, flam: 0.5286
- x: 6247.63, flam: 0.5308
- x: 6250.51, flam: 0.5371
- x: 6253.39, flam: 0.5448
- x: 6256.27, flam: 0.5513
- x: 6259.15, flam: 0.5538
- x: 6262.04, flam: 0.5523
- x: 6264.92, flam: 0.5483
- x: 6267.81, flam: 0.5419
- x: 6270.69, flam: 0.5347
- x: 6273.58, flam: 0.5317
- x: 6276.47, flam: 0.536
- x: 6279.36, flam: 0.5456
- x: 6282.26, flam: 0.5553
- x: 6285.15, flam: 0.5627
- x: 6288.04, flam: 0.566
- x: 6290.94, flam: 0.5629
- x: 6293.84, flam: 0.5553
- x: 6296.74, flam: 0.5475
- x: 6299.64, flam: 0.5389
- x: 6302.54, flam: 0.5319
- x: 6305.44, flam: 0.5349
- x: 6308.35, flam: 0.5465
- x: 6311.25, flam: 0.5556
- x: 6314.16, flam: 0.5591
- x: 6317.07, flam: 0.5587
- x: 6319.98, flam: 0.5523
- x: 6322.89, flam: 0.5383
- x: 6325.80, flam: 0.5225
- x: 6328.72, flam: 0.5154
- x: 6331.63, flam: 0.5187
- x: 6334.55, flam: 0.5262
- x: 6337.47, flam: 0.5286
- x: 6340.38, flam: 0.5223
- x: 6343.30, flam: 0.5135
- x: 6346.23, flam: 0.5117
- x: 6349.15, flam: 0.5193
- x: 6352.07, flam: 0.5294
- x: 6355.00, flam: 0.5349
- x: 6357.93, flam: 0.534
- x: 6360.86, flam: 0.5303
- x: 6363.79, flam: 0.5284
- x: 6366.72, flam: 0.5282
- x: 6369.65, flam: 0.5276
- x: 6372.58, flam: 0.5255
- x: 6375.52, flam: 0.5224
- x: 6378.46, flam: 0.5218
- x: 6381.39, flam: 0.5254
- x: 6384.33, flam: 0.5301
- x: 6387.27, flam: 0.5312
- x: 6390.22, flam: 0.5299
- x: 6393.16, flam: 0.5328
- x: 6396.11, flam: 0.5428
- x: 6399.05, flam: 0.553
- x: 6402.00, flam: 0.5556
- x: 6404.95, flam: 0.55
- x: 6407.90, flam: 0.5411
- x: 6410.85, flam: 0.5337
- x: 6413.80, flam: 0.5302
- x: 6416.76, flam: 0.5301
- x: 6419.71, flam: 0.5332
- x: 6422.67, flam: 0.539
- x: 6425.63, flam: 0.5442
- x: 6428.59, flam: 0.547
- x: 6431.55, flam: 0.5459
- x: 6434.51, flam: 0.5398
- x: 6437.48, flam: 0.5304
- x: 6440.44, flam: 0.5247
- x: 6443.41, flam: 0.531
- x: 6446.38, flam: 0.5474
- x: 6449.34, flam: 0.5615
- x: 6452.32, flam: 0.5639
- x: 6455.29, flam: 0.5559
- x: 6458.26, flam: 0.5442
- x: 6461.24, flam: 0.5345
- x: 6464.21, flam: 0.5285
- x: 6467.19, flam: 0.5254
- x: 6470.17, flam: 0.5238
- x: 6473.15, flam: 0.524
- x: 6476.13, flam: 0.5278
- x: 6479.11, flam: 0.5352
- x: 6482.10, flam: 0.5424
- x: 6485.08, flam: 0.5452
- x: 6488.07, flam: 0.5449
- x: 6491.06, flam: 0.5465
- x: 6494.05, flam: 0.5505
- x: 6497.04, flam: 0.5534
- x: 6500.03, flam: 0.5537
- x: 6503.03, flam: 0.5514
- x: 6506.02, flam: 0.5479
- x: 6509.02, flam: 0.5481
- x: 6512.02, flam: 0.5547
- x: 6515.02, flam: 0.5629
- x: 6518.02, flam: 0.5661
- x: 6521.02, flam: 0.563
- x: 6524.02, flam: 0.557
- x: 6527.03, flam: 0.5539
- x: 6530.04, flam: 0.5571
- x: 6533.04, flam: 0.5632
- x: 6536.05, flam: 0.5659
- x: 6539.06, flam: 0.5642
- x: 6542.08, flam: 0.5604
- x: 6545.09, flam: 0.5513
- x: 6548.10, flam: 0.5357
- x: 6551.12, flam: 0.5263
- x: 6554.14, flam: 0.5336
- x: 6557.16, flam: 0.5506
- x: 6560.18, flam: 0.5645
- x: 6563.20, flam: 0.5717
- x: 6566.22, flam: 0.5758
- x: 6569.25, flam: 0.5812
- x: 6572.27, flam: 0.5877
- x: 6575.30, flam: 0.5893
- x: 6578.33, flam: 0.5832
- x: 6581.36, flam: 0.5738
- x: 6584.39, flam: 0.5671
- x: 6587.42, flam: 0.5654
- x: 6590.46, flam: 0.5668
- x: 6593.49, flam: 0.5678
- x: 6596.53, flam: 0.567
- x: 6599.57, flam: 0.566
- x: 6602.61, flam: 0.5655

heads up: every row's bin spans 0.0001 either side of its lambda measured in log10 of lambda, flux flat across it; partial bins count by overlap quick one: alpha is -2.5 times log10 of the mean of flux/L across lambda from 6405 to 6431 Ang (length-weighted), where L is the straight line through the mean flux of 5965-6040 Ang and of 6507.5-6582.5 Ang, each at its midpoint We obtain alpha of 0.029 mag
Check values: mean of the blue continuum 0.524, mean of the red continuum 0.562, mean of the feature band 0.538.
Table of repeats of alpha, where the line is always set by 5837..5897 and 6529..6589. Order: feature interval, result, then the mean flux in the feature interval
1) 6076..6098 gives -0.129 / 0.539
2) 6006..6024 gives -0.186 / 0.553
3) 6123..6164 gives -0.091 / 0.532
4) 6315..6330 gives -0.035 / 0.538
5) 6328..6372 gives 0.003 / 0.525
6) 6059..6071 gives -0.181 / 0.561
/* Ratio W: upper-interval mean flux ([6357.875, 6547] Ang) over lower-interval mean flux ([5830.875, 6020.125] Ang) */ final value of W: 1.12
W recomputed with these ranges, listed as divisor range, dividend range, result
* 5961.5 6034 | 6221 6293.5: 1.04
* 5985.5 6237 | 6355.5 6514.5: 1.02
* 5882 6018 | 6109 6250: 1.04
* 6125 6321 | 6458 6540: 1.02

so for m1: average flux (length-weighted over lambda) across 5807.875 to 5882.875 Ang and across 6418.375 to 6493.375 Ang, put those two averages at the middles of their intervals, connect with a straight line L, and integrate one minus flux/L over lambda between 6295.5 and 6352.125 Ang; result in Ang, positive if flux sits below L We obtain -1.5 Ang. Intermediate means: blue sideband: 0.447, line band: 0.534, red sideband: 0.54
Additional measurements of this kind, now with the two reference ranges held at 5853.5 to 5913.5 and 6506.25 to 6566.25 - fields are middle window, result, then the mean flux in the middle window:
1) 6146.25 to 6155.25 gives -0.5 Ang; 0.516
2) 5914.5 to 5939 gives -2.3 Ang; 0.496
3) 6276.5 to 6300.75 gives -1.8 Ang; 0.553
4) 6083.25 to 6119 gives -3.0 Ang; 0.524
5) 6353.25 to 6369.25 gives -0.1 Ang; 0.531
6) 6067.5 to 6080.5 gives -2.2 Ang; 0.559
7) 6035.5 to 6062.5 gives -2.8 Ang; 0.524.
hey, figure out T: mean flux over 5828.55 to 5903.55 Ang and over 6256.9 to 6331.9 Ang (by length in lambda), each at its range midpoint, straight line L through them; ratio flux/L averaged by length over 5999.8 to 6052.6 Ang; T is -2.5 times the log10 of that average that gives -0.105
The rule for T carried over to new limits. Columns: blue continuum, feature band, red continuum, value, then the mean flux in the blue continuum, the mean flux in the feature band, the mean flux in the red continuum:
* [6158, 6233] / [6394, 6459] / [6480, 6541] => 0.01 mag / 0.522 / 0.543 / 0.554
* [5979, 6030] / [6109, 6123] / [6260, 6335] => 0.09 mag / 0.543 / 0.498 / 0.544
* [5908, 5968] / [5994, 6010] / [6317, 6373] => -0.08 mag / 0.493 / 0.534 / 0.528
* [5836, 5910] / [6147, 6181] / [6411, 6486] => -0.06 mag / 0.445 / 0.52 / 0.538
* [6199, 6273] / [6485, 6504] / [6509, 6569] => 0.01 mag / 0.532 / 0.549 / 0.557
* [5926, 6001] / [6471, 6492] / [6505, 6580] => 0.03 mag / 0.506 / 0.537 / 0.561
